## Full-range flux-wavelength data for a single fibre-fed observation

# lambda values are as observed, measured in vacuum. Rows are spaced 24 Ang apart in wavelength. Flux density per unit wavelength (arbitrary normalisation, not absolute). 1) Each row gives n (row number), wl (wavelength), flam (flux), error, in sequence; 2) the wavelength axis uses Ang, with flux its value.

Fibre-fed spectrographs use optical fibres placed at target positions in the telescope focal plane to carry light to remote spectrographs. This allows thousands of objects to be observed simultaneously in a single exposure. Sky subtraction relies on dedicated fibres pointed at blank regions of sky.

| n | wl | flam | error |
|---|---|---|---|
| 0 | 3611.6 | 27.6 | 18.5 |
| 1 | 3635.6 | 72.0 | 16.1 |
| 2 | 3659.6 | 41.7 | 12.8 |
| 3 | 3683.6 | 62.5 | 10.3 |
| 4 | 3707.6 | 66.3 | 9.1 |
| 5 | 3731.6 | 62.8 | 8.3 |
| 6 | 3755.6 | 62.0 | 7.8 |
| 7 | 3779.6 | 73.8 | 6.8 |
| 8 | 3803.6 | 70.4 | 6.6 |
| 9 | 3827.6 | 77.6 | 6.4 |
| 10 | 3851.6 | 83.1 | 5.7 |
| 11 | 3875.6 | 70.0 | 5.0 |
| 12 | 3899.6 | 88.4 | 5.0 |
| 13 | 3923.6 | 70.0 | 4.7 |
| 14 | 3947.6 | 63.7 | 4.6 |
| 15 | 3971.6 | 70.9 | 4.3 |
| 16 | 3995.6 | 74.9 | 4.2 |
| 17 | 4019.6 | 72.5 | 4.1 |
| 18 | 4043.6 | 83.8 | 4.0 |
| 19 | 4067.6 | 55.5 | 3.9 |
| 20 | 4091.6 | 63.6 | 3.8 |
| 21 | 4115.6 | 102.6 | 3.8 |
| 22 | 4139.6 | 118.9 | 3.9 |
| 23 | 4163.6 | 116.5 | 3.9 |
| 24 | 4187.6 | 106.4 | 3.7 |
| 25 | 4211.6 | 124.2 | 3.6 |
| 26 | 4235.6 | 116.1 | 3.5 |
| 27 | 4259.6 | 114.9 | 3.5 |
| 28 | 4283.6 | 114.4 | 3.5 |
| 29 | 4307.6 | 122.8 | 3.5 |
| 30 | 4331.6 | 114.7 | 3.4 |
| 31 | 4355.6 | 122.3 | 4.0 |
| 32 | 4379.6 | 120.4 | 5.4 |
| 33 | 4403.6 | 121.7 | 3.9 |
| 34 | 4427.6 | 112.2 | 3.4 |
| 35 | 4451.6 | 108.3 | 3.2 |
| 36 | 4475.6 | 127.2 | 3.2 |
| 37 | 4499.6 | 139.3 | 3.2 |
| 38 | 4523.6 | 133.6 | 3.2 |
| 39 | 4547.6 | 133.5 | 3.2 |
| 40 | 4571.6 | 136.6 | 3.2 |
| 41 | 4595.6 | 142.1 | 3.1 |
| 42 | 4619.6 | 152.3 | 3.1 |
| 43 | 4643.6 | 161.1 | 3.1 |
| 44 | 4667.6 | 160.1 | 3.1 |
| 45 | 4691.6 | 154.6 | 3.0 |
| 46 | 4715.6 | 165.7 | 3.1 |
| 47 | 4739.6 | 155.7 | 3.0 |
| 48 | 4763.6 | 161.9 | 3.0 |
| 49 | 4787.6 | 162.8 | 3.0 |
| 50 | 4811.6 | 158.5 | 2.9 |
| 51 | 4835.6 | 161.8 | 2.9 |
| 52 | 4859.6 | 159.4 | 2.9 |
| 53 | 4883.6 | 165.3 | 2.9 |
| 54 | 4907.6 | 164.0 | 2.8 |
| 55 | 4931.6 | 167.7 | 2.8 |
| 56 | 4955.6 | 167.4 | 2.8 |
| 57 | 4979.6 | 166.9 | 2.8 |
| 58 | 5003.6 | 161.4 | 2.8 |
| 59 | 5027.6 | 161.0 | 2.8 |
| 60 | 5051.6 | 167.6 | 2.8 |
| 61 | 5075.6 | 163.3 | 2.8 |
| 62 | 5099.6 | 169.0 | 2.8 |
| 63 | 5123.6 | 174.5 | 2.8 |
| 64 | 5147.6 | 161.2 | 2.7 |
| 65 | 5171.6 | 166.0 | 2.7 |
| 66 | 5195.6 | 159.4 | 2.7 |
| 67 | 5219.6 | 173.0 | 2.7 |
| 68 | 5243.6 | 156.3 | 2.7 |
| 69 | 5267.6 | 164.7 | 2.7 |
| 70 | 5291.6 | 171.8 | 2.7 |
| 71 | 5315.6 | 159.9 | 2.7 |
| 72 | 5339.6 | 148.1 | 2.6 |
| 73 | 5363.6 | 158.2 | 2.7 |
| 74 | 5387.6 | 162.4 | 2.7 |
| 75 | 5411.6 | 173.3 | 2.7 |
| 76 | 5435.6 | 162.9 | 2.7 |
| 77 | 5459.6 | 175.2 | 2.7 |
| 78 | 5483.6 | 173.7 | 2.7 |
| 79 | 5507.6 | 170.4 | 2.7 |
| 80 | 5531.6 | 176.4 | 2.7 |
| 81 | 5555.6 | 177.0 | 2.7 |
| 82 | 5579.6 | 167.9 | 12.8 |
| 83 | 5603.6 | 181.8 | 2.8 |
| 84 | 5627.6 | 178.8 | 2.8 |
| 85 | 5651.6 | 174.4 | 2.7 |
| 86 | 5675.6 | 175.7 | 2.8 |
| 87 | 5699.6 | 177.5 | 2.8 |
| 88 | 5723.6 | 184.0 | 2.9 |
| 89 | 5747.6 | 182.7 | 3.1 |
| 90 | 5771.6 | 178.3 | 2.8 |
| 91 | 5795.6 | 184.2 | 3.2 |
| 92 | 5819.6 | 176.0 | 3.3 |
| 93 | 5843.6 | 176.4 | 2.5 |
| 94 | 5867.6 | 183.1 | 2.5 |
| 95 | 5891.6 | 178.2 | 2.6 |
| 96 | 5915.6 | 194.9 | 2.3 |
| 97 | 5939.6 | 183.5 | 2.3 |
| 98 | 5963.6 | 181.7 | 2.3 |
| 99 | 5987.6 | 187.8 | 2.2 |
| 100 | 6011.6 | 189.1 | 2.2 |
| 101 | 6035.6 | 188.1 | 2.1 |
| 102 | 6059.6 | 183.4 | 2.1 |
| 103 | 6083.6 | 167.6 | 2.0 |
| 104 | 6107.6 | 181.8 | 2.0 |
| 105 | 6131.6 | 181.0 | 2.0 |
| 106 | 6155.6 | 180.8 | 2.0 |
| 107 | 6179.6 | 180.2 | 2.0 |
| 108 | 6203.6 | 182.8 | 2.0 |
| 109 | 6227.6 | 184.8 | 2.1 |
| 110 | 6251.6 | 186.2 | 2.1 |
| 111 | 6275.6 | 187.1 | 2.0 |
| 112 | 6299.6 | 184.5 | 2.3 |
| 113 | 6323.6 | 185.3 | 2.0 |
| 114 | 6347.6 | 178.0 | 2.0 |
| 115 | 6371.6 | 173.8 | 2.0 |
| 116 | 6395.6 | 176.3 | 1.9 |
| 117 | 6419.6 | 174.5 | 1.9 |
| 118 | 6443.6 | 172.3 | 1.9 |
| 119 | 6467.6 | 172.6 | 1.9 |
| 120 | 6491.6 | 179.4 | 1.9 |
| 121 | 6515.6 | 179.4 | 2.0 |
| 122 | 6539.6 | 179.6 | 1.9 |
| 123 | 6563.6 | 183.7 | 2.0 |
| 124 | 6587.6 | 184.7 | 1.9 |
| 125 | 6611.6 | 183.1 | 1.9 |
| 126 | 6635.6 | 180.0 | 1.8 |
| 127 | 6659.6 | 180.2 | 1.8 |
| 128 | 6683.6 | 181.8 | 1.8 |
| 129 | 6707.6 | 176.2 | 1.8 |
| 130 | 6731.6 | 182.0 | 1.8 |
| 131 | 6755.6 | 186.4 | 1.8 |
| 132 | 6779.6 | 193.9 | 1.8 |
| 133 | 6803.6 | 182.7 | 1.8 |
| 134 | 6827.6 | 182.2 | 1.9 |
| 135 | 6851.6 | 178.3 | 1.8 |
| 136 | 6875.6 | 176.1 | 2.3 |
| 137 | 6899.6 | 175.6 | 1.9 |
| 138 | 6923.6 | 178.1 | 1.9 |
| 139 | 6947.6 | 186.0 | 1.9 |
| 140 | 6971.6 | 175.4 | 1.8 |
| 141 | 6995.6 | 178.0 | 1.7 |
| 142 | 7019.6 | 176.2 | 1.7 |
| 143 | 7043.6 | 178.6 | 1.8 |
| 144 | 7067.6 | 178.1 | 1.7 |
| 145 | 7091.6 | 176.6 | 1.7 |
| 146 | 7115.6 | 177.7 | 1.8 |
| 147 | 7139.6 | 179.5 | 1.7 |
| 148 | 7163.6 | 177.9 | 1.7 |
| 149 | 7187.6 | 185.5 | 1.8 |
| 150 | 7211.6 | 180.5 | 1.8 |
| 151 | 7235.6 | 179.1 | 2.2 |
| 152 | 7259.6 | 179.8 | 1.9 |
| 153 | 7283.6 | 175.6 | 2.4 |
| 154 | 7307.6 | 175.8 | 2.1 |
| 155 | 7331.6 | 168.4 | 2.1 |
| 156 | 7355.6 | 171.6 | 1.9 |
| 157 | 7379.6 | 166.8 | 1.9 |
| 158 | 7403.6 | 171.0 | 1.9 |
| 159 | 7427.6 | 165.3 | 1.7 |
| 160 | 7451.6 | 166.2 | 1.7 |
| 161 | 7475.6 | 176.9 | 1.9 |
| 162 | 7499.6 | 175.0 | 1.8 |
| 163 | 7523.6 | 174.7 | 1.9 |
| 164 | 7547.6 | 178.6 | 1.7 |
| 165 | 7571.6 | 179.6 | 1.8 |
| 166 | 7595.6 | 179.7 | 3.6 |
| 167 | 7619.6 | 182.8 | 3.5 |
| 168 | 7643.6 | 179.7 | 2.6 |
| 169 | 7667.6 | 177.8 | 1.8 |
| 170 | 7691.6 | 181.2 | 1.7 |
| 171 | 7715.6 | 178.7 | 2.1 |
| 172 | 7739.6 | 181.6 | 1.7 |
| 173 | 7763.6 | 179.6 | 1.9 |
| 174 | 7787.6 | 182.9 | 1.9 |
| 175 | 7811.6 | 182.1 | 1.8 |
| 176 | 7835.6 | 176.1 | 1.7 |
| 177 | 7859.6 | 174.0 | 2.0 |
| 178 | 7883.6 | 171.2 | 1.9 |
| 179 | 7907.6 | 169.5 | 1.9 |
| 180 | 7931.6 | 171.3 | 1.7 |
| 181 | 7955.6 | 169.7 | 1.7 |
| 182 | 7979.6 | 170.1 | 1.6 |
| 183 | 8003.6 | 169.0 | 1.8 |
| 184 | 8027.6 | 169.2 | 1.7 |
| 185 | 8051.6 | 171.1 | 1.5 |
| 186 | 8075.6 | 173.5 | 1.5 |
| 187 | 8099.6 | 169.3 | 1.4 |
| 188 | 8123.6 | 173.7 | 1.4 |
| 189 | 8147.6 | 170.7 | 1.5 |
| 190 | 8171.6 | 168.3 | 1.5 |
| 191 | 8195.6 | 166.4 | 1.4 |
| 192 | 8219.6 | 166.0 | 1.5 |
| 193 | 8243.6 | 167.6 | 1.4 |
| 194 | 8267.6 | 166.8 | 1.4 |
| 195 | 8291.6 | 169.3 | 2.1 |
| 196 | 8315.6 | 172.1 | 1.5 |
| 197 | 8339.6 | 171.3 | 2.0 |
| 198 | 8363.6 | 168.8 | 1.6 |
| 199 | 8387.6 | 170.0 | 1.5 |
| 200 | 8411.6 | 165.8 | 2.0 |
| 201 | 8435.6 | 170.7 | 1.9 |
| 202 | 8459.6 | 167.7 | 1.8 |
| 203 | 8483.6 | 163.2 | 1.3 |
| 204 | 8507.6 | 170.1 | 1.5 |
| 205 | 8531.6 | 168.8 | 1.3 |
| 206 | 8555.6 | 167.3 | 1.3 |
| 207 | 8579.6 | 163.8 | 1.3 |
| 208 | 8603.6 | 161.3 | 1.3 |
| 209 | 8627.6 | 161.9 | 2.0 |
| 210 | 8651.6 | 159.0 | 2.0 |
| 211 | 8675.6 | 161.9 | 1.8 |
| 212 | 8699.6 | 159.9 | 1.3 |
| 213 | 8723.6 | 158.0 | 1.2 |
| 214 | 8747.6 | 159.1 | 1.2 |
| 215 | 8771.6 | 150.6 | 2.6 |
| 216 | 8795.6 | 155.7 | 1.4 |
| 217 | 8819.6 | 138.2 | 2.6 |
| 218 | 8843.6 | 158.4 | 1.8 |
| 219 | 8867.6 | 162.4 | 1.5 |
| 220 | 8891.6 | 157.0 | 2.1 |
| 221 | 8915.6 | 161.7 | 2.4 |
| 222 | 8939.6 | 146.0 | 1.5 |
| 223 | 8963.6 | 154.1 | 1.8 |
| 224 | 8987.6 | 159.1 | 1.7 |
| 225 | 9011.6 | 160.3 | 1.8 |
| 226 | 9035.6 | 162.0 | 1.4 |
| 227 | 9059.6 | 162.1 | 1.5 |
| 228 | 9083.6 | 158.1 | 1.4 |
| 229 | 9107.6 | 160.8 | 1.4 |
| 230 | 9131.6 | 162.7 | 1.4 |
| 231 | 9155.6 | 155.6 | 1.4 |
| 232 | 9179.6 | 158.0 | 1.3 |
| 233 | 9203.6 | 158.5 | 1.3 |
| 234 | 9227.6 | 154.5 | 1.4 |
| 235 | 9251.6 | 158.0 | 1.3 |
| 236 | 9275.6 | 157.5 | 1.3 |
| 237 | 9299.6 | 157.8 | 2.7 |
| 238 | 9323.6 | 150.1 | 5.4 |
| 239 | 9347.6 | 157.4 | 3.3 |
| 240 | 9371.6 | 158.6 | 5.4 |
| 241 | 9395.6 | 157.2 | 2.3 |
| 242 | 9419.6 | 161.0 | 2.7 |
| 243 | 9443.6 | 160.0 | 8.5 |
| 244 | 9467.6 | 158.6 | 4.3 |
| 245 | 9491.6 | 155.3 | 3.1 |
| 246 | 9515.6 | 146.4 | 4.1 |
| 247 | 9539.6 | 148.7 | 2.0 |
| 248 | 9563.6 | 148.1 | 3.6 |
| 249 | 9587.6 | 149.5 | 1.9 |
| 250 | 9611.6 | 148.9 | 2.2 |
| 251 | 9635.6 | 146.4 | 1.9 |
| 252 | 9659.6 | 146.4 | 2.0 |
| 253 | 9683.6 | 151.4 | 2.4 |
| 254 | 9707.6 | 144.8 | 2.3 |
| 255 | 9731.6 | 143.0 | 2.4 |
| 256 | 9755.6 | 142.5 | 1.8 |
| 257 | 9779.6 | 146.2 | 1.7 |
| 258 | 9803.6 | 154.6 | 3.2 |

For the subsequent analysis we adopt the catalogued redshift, 0.03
